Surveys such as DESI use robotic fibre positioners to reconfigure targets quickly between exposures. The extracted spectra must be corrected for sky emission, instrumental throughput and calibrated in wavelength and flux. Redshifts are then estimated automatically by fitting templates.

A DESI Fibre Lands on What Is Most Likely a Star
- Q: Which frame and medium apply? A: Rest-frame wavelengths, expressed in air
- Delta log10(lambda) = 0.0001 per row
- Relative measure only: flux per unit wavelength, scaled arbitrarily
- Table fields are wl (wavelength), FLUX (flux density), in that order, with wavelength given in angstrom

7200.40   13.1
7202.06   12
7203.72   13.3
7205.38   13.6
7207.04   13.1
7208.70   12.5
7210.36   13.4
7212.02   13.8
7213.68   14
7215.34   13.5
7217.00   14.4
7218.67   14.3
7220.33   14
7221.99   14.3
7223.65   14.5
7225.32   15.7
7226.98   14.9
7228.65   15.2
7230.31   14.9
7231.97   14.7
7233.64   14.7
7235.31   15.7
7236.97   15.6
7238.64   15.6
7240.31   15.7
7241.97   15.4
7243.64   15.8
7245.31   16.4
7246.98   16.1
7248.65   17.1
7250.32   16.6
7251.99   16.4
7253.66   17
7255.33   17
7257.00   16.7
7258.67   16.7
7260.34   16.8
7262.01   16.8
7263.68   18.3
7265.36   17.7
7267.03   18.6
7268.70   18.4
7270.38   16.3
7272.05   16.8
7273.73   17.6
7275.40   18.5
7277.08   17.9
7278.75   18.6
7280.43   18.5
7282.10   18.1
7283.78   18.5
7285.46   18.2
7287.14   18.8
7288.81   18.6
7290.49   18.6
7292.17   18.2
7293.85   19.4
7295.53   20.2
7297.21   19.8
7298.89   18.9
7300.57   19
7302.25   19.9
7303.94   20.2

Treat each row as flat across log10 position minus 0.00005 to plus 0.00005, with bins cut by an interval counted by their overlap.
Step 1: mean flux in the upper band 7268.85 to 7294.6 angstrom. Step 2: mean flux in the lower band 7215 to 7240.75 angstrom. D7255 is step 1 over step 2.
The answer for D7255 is 1.2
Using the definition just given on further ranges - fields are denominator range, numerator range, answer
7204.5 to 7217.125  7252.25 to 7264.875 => 1.26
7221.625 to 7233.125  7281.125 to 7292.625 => 1.24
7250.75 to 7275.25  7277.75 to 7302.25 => 1.09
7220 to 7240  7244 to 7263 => 1.11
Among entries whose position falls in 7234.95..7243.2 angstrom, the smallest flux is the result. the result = 15.4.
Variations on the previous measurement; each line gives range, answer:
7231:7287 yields 14.7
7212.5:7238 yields 13.5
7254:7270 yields 16.7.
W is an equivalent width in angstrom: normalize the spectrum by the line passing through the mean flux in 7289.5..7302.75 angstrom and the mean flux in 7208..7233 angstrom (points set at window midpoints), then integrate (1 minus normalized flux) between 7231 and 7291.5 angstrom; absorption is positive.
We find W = -0.5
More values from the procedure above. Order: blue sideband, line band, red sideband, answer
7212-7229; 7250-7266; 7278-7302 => -0.19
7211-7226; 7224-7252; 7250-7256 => 0.05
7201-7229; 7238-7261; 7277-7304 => -0.30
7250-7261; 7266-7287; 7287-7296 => 0.00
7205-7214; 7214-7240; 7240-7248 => -0.26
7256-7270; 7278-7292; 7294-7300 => 0.27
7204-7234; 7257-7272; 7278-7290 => -0.17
